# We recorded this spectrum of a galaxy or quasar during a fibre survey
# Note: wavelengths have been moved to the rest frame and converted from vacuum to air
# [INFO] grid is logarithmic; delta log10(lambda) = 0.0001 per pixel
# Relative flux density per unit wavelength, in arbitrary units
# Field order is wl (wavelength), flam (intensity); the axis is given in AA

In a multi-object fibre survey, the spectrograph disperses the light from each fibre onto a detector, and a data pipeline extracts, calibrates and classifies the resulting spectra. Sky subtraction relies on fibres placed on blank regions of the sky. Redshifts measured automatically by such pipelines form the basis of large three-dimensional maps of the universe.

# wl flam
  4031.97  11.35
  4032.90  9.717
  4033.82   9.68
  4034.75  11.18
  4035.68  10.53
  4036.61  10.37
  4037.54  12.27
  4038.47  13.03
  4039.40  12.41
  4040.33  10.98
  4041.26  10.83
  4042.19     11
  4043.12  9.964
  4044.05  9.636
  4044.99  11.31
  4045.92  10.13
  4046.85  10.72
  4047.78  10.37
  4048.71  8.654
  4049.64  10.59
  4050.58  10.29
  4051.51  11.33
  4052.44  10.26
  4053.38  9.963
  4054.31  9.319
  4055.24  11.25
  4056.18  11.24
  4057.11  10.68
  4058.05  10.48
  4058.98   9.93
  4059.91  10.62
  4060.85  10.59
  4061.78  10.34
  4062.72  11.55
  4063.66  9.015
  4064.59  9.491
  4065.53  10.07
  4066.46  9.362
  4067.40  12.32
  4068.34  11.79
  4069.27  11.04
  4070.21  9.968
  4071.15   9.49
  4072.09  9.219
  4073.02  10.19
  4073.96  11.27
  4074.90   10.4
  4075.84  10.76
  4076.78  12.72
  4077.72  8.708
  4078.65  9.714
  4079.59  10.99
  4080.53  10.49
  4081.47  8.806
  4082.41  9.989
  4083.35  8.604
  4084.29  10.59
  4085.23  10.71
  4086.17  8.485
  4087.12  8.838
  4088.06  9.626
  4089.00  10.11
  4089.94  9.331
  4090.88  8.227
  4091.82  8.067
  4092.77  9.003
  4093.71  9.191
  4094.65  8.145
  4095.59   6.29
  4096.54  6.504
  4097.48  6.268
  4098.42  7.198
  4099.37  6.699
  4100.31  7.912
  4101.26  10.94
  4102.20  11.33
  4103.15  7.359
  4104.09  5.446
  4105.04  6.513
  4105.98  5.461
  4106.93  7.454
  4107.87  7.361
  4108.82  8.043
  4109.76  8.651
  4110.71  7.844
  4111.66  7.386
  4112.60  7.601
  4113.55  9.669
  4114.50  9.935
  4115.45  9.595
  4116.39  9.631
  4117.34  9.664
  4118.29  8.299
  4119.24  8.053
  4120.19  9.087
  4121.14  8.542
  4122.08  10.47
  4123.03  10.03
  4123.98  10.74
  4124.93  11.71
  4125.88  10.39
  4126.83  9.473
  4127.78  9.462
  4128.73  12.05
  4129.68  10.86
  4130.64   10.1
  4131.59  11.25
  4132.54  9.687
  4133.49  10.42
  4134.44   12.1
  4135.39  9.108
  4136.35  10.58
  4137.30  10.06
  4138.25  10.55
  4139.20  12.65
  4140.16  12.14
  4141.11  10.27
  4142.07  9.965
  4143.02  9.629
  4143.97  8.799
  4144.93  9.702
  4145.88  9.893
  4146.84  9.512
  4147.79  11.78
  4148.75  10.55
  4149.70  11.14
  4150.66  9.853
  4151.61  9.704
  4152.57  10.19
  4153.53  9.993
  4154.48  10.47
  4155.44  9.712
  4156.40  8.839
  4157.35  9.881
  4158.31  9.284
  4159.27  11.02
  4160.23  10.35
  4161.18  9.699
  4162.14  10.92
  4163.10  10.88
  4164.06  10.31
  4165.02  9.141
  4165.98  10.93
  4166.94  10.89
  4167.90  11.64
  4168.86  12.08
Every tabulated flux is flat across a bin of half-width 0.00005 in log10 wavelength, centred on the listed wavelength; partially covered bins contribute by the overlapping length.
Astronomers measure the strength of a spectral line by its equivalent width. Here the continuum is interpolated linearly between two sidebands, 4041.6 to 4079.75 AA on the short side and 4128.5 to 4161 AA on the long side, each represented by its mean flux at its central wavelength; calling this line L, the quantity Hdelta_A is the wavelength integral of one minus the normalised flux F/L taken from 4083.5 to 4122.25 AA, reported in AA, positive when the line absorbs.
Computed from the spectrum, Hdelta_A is 7.3 AA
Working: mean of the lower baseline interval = 10.4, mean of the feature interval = 8.41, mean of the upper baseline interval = 10.3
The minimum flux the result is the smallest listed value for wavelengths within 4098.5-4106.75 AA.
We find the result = 5.446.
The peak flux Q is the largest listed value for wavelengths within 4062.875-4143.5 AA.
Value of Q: 12.72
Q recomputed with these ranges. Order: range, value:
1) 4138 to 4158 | 12.65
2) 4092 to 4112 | 11.33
